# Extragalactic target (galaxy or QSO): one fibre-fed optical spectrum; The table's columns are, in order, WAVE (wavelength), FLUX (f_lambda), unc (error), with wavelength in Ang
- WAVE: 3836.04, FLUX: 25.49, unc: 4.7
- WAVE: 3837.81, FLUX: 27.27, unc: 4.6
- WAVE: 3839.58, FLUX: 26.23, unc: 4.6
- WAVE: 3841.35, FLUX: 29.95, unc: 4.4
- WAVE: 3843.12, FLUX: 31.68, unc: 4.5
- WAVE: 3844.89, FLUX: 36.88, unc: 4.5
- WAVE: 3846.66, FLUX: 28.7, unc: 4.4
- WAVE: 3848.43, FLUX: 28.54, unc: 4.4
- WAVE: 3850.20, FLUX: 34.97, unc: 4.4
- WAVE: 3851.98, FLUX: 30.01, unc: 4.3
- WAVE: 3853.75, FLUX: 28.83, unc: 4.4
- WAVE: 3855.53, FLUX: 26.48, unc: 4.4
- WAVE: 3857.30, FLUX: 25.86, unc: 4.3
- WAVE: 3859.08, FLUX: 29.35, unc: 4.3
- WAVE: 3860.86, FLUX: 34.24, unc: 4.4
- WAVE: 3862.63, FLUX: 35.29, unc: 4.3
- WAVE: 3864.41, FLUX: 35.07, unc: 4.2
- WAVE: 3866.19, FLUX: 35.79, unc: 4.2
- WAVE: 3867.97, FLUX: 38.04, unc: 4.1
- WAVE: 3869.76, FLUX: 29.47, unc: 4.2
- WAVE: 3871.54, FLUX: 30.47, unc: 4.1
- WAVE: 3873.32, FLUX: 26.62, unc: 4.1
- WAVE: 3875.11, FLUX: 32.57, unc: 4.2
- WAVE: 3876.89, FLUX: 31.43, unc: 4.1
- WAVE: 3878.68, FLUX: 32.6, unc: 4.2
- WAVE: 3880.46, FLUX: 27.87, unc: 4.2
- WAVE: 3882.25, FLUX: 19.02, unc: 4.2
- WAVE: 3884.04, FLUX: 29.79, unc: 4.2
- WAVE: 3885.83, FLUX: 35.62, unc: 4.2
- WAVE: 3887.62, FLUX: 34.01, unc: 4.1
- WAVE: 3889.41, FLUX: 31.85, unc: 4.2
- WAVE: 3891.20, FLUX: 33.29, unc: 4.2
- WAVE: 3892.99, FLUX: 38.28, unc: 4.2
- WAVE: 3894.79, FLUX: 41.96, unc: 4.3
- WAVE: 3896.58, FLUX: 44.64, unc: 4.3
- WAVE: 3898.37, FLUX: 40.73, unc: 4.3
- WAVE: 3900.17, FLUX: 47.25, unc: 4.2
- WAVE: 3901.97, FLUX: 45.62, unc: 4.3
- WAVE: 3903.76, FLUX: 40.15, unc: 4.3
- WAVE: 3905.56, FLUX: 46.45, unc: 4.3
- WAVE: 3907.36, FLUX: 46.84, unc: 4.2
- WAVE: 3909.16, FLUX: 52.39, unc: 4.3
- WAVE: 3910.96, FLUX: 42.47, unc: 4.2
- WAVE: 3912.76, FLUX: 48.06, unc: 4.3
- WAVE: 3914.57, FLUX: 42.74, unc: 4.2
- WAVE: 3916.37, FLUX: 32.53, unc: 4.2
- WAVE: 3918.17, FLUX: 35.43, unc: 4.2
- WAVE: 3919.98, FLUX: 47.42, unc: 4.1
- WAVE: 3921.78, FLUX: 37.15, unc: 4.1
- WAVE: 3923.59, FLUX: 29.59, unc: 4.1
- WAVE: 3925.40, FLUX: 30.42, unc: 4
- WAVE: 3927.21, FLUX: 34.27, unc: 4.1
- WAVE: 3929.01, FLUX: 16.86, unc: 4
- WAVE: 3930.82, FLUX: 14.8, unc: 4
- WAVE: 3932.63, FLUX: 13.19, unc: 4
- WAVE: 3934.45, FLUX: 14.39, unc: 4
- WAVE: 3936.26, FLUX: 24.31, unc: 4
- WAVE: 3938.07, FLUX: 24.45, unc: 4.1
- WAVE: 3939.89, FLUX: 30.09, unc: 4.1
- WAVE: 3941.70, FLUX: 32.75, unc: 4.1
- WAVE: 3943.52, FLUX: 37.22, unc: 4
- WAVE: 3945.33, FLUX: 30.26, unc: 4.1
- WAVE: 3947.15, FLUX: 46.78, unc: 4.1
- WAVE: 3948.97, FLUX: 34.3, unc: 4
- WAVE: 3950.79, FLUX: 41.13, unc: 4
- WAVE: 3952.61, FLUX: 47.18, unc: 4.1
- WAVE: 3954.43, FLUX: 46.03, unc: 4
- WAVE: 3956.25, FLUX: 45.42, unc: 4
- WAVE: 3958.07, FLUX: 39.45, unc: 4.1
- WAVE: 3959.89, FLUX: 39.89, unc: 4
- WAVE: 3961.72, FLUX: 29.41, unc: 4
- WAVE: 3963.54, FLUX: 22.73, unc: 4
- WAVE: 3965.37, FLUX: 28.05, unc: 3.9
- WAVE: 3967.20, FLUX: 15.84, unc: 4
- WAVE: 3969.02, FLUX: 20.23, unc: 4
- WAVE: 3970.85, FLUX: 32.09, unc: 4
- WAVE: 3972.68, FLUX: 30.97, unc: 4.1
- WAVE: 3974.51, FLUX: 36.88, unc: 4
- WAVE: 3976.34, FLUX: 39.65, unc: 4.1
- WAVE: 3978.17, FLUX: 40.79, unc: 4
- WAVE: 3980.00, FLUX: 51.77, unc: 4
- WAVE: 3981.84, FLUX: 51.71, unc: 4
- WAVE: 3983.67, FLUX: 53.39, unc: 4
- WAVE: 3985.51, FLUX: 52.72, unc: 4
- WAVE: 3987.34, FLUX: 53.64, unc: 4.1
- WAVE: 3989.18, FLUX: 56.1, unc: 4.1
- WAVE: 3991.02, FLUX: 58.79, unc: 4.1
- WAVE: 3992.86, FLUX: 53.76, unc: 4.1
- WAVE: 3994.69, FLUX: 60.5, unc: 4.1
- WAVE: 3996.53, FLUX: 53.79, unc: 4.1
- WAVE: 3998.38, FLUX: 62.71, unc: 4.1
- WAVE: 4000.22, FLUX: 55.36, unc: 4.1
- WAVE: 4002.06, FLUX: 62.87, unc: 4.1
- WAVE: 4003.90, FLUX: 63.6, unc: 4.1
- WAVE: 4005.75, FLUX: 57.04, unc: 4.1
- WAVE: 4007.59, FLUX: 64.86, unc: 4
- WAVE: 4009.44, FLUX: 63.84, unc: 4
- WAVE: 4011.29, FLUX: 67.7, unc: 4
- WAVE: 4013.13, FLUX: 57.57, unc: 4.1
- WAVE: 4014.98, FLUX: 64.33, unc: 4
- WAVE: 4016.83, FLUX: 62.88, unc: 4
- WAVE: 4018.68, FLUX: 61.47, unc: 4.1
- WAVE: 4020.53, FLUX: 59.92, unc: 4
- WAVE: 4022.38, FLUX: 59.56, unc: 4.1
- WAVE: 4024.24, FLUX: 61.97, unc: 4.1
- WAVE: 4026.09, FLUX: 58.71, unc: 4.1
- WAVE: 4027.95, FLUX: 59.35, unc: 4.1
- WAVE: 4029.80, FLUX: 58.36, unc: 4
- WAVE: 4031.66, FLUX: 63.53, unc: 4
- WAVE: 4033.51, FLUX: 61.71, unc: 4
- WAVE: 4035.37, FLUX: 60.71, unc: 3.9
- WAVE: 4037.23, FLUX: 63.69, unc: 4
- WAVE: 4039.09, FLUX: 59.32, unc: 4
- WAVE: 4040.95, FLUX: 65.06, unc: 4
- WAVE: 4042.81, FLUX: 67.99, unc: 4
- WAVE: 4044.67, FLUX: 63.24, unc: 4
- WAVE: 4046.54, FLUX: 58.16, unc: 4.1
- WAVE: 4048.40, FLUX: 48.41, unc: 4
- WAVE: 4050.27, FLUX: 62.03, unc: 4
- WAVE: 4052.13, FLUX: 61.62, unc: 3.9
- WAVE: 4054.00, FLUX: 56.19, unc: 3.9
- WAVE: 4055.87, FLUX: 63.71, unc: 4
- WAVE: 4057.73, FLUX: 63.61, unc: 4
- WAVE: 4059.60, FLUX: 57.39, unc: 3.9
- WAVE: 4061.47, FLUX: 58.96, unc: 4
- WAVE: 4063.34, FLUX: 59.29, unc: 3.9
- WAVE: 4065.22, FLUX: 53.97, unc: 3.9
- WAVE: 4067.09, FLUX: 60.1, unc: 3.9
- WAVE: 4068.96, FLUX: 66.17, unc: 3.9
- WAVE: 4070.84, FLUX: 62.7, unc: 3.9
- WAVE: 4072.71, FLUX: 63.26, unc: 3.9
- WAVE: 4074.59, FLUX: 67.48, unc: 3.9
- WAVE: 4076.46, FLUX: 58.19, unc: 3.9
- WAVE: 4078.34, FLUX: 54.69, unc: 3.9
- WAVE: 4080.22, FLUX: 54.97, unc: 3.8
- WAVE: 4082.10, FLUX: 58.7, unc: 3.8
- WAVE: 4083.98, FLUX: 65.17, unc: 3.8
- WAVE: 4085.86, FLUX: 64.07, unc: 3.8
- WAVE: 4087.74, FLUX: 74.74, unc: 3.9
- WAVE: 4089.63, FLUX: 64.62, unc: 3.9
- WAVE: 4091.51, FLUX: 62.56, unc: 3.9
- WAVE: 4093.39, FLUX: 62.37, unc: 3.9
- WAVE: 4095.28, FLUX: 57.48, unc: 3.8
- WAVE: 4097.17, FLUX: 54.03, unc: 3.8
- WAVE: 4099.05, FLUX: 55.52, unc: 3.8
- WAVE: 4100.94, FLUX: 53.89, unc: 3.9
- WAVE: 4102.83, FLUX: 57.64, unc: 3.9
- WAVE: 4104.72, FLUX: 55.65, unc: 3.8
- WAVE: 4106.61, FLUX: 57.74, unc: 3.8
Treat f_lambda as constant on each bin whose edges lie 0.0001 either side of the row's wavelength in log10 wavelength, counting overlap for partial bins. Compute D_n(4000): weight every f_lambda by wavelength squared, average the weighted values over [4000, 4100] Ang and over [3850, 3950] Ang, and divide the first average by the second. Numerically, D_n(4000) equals 1.95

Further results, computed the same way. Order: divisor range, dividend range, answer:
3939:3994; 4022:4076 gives 1.58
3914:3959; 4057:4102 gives 1.96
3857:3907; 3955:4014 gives 1.44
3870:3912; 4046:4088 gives 1.78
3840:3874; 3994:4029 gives 2.10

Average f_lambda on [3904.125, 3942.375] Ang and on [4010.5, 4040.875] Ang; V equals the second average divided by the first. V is 1.8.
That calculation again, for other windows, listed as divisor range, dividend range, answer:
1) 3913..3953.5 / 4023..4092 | 1.91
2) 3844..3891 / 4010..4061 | 1.96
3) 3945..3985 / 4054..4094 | 1.63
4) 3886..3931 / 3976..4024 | 1.50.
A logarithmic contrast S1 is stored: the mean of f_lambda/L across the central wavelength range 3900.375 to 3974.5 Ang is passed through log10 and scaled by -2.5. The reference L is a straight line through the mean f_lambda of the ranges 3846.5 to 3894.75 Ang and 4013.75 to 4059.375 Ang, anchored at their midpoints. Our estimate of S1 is 0.23 mag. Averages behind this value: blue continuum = 31.5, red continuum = 61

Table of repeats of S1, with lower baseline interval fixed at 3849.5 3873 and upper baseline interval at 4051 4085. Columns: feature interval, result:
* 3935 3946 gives 0.408 mag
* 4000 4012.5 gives -0.203 mag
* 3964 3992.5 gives 0.164 mag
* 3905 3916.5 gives -0.174 mag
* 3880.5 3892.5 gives 0.151 mag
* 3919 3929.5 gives 0.209 mag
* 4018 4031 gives -0.107 mag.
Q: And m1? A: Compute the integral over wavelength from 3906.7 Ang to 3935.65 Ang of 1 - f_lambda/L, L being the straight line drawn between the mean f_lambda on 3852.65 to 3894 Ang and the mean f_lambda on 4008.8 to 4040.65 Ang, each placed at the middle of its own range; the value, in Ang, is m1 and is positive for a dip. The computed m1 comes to 4.9 Ang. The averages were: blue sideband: 31.4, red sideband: 61.5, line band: 33.4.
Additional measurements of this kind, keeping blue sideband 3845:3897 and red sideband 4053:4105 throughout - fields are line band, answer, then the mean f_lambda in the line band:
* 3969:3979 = 2.5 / 34.6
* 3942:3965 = 2.8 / 37.9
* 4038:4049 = -1.1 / 60.8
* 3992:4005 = -2.5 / 59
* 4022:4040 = -2.3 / 60.7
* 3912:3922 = -0.6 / 40.7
